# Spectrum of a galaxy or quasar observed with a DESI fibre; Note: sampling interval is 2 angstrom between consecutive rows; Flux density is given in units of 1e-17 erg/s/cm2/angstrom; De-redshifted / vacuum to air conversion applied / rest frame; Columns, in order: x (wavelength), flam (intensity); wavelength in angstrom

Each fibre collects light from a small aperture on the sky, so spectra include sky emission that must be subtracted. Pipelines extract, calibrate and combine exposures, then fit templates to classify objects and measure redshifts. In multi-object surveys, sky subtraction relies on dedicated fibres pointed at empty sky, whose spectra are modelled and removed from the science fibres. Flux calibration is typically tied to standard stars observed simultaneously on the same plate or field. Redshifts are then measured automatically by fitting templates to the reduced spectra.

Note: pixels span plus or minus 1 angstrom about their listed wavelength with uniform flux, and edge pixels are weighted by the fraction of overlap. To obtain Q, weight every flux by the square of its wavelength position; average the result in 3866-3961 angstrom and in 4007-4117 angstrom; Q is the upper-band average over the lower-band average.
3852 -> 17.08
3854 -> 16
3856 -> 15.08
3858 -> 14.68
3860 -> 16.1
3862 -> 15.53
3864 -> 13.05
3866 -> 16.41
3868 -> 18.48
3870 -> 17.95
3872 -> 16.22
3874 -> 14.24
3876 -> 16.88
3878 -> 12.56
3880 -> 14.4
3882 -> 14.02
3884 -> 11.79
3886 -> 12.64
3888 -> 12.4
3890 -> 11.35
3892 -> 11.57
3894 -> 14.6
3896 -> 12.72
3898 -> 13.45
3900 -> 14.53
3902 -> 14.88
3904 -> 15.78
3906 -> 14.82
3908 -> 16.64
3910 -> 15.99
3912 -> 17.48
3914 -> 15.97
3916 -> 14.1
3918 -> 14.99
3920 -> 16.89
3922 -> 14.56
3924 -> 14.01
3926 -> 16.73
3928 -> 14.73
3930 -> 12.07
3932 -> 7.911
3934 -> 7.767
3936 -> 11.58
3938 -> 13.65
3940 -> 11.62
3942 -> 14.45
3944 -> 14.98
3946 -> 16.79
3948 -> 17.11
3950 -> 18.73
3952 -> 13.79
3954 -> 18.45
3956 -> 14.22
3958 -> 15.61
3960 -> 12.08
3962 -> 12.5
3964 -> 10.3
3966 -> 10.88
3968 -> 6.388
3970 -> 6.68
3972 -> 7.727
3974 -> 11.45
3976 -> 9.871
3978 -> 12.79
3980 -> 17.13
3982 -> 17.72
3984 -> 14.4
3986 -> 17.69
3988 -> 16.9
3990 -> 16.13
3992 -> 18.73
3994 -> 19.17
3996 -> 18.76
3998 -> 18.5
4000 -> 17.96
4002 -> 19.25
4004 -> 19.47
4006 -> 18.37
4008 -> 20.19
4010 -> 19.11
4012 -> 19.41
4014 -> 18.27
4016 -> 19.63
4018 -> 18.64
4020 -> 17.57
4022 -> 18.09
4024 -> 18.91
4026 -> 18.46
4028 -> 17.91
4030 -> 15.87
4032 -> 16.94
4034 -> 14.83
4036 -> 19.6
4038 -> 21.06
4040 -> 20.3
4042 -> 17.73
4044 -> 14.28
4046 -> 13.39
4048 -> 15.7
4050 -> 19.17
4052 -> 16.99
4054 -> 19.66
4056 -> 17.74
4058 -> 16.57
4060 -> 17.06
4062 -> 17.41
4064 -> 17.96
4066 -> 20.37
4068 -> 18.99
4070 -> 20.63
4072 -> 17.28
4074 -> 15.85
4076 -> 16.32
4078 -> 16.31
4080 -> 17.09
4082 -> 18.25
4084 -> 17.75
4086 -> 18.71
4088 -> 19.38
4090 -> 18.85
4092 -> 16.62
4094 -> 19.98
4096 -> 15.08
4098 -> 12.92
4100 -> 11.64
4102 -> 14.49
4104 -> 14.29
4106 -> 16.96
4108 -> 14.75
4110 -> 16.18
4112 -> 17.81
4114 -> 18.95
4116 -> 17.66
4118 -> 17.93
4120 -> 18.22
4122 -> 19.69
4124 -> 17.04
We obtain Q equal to 1.30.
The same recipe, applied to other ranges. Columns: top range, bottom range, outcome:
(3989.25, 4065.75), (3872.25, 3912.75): 1.36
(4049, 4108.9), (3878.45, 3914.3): 1.33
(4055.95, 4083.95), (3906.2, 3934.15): 1.32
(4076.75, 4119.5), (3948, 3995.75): 1.27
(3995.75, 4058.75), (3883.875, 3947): 1.38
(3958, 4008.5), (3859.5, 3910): 1.07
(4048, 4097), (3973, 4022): 1.07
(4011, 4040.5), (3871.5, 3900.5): 1.46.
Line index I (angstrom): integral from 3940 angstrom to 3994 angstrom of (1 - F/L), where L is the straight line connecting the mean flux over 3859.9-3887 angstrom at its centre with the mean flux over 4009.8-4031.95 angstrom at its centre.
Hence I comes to 9.6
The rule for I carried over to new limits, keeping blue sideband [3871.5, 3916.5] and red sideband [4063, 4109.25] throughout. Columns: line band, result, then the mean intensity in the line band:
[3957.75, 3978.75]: 6.79 angstrom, 10.4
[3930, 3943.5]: 3.19 angstrom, 11.4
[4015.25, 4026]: -1.66 angstrom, 18.5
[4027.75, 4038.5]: -0.86 angstrom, 17.5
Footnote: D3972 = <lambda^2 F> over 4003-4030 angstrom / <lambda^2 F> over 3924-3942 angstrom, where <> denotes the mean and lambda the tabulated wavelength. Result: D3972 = 1.59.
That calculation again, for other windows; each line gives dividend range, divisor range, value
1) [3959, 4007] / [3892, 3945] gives 1.08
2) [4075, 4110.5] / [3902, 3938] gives 1.26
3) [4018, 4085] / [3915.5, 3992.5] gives 1.36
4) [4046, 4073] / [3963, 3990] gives 1.50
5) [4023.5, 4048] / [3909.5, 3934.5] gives 1.30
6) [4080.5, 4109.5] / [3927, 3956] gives 1.28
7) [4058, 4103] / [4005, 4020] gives 0.94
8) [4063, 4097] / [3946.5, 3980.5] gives 1.50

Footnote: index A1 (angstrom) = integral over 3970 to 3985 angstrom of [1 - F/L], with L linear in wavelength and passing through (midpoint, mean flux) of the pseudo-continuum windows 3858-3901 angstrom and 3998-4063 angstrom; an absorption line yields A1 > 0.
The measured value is 3.7 angstrom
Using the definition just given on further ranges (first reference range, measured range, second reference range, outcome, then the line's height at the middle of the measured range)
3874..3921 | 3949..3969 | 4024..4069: 3.1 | 15.7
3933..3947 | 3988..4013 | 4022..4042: -3.5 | 16.4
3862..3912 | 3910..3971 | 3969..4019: 7.5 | 15.6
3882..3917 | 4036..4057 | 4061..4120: -1.6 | 16.4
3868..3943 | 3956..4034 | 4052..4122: -1.0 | 15.6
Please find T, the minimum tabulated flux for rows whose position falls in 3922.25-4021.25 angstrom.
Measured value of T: 6.388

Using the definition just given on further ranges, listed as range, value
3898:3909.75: 13.45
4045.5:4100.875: 11.64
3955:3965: 10.3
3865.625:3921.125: 11.35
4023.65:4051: 13.39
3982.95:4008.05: 14.4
